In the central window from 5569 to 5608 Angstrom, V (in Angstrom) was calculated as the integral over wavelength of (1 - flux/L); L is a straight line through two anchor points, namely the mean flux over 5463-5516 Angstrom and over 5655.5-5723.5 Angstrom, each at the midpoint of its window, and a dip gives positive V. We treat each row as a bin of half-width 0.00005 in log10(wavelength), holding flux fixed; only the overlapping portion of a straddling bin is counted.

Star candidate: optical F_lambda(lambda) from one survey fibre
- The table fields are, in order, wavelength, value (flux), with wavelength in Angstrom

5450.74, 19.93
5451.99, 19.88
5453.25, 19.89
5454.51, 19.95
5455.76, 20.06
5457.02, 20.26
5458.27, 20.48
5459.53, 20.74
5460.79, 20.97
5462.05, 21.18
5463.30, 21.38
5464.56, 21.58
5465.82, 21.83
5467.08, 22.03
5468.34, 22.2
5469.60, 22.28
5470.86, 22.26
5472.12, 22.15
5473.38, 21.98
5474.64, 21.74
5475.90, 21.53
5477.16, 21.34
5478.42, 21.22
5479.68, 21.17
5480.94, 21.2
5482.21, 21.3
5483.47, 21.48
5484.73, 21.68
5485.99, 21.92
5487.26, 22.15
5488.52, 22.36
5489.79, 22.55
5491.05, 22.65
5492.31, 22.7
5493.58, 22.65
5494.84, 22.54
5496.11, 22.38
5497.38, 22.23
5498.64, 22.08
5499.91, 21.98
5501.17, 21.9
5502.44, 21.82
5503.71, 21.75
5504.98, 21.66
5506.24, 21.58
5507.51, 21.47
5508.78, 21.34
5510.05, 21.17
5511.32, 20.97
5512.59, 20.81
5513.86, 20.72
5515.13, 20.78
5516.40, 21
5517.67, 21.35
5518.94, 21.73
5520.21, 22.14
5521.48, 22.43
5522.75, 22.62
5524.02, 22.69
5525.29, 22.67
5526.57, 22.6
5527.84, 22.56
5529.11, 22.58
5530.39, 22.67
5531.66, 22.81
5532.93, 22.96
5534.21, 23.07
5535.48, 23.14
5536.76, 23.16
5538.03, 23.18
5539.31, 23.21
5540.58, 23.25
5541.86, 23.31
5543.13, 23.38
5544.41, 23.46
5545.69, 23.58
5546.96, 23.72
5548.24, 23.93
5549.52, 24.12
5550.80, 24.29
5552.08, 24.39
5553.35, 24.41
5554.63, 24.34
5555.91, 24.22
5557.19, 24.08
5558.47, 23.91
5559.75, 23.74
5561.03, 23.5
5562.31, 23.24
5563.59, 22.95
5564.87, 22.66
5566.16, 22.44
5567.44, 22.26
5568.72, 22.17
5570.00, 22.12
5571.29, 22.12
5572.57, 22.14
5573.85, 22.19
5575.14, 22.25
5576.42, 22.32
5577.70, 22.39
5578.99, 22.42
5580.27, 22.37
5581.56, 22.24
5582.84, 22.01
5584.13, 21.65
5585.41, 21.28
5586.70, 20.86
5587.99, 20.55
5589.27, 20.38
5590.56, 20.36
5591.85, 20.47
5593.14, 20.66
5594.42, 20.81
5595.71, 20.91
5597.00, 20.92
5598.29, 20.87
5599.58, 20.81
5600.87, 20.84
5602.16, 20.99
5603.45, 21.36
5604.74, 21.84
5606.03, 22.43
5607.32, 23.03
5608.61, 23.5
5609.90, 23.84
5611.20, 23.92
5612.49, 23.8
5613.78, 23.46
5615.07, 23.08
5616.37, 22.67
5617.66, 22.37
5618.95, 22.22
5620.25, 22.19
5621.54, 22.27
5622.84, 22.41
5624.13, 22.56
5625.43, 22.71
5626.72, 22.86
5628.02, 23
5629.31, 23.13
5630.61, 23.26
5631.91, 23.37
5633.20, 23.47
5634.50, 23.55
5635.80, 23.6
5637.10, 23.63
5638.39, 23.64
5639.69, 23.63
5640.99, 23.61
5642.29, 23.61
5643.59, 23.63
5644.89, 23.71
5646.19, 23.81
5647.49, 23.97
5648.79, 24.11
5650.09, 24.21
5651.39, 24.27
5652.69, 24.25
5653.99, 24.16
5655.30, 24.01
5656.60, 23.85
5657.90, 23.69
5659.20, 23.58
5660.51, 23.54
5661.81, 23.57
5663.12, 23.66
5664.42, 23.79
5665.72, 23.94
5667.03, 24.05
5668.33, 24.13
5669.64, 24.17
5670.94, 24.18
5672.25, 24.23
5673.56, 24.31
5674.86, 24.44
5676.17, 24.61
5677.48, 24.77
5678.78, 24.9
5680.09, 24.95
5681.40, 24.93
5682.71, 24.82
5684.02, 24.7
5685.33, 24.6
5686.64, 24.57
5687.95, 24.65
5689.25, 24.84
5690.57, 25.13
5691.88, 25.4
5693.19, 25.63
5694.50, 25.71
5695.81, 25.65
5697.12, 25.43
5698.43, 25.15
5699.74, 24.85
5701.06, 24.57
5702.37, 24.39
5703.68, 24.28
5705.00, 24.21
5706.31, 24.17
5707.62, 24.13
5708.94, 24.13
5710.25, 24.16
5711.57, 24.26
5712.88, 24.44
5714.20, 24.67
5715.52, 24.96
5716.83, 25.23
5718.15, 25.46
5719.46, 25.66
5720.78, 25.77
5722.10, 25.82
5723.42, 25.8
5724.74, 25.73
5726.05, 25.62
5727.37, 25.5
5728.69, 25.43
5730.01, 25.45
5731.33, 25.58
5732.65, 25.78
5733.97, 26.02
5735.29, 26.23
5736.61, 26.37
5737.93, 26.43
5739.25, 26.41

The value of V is 2.8 Angstrom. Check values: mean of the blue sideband 21.8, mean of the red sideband 24.6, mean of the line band 21.5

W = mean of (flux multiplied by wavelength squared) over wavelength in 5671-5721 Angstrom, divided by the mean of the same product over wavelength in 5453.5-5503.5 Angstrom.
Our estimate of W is 1.24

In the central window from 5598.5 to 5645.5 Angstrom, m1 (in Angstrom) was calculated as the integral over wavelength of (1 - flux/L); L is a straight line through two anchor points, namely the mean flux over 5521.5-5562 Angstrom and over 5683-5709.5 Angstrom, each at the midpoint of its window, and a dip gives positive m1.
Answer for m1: 2.5 Angstrom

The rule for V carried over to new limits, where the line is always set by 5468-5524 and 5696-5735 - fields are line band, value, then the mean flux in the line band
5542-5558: -1.0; 24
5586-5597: 1.2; 20.6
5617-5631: 0.6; 22.6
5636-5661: 0.3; 23.8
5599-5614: 0.6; 22.5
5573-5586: 0.5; 22.1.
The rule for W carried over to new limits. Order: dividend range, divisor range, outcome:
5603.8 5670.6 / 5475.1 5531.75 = 1.12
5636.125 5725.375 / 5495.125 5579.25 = 1.14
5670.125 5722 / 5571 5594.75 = 1.20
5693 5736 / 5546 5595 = 1.17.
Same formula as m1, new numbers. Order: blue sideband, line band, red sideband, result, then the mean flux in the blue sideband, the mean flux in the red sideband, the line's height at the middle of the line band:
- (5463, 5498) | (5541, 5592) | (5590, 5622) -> -1.7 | 21.9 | 22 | 22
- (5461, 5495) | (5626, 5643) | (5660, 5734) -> 0.4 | 21.9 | 24.8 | 24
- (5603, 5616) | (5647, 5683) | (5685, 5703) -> 0.3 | 23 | 25.1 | 24.4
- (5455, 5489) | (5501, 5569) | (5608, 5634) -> -1.8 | 21.5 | 23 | 22.1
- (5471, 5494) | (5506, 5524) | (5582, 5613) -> 0.3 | 21.9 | 21.6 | 21.8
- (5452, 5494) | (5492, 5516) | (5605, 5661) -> 0.2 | 21.5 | 23.4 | 21.9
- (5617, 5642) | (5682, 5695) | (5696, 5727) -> -0.3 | 23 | 24.9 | 24.4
